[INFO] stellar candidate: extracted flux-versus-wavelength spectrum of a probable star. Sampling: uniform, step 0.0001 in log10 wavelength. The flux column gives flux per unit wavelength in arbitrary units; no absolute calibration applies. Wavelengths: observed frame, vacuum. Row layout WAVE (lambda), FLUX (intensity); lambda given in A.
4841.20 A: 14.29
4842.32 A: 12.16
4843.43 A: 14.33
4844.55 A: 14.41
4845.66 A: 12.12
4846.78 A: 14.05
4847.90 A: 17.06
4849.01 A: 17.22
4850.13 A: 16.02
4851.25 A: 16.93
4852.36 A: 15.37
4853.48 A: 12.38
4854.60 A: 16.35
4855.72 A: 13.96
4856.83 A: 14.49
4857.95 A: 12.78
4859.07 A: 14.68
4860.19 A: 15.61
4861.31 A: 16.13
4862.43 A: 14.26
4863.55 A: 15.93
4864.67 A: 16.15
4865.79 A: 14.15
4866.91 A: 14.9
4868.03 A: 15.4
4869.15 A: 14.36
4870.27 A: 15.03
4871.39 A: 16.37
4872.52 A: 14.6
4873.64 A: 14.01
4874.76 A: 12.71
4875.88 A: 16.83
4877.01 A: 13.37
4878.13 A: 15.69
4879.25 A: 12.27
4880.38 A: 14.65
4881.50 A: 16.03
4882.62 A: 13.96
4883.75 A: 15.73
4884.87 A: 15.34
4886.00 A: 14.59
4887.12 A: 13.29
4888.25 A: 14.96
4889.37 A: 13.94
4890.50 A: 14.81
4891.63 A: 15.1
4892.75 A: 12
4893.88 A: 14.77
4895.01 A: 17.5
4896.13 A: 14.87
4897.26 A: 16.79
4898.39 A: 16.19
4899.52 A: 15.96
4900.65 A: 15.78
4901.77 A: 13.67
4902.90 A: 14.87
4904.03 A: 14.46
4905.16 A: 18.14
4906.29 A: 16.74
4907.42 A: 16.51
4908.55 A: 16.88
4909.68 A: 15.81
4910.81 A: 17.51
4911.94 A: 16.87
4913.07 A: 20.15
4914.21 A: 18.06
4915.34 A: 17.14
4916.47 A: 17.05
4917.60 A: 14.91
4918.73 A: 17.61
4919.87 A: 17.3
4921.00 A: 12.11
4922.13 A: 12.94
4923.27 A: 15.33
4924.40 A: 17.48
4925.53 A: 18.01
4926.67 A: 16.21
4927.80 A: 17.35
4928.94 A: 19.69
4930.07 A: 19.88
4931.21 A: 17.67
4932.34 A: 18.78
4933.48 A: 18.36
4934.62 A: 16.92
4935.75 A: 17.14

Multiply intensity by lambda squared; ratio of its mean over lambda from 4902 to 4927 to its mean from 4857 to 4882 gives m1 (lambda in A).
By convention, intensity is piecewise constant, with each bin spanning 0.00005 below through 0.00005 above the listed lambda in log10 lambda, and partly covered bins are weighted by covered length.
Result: 1.13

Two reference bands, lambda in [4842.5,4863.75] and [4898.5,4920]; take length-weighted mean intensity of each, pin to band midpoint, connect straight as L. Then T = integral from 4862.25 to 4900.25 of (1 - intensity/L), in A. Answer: 2.0 A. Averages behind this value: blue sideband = 14.9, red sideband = 16.6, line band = 14.9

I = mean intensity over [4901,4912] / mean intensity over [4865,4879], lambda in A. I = 1.1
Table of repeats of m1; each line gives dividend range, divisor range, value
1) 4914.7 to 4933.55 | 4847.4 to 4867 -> 1.14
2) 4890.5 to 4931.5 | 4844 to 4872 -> 1.11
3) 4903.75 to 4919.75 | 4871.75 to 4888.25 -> 1.19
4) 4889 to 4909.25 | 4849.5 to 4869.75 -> 1.05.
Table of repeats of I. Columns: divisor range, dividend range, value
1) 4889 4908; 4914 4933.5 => 1.10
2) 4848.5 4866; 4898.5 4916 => 1.09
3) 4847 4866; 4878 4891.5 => 0.96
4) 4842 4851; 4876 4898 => 1.00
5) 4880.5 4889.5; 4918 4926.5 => 1.07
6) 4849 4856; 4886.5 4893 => 0.92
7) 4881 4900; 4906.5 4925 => 1.10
